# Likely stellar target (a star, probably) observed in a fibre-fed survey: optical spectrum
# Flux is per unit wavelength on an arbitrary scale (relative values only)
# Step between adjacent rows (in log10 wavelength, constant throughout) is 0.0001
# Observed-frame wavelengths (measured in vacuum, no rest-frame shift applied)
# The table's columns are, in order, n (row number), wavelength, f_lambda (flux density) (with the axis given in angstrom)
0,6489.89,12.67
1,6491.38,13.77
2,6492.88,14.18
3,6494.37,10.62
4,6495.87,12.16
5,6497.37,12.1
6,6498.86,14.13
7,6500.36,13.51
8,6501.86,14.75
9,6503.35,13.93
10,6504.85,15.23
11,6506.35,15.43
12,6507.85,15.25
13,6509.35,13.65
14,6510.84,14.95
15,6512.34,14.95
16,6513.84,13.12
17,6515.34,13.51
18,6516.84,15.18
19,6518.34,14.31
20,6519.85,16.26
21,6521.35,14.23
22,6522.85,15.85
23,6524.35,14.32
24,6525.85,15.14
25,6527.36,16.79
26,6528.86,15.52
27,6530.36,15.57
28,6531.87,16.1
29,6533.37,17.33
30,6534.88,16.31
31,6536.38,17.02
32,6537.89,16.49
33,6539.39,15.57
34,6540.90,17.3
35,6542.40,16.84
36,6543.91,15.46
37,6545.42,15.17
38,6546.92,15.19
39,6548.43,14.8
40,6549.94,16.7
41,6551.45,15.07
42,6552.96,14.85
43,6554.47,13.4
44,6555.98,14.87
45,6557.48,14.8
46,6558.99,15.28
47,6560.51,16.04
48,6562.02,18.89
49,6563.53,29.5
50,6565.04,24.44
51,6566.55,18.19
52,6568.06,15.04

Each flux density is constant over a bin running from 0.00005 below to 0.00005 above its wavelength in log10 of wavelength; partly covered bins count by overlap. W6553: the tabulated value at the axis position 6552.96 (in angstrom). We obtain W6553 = 14.85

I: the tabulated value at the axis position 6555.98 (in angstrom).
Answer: 14.87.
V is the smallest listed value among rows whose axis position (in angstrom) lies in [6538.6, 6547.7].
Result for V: 15.17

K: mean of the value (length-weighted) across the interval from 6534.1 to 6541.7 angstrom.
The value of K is 16.5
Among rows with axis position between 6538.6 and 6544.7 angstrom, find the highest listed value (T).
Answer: 17.3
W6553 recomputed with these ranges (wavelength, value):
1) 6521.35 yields 14.23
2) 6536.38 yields 17.02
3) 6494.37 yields 10.62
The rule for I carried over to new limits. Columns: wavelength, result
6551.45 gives 15.07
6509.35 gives 13.65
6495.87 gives 12.16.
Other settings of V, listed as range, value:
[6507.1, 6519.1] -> 13.12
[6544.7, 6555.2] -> 13.4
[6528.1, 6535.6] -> 15.52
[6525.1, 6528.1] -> 15.14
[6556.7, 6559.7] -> 14.8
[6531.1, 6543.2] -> 15.57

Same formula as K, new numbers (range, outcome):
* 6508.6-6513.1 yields 14.5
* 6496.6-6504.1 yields 13.7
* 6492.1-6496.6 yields 12.3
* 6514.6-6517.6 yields 14.4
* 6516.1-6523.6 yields 15.2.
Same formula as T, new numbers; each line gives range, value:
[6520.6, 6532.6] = 16.79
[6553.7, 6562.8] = 18.89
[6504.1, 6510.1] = 15.43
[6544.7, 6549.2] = 15.19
